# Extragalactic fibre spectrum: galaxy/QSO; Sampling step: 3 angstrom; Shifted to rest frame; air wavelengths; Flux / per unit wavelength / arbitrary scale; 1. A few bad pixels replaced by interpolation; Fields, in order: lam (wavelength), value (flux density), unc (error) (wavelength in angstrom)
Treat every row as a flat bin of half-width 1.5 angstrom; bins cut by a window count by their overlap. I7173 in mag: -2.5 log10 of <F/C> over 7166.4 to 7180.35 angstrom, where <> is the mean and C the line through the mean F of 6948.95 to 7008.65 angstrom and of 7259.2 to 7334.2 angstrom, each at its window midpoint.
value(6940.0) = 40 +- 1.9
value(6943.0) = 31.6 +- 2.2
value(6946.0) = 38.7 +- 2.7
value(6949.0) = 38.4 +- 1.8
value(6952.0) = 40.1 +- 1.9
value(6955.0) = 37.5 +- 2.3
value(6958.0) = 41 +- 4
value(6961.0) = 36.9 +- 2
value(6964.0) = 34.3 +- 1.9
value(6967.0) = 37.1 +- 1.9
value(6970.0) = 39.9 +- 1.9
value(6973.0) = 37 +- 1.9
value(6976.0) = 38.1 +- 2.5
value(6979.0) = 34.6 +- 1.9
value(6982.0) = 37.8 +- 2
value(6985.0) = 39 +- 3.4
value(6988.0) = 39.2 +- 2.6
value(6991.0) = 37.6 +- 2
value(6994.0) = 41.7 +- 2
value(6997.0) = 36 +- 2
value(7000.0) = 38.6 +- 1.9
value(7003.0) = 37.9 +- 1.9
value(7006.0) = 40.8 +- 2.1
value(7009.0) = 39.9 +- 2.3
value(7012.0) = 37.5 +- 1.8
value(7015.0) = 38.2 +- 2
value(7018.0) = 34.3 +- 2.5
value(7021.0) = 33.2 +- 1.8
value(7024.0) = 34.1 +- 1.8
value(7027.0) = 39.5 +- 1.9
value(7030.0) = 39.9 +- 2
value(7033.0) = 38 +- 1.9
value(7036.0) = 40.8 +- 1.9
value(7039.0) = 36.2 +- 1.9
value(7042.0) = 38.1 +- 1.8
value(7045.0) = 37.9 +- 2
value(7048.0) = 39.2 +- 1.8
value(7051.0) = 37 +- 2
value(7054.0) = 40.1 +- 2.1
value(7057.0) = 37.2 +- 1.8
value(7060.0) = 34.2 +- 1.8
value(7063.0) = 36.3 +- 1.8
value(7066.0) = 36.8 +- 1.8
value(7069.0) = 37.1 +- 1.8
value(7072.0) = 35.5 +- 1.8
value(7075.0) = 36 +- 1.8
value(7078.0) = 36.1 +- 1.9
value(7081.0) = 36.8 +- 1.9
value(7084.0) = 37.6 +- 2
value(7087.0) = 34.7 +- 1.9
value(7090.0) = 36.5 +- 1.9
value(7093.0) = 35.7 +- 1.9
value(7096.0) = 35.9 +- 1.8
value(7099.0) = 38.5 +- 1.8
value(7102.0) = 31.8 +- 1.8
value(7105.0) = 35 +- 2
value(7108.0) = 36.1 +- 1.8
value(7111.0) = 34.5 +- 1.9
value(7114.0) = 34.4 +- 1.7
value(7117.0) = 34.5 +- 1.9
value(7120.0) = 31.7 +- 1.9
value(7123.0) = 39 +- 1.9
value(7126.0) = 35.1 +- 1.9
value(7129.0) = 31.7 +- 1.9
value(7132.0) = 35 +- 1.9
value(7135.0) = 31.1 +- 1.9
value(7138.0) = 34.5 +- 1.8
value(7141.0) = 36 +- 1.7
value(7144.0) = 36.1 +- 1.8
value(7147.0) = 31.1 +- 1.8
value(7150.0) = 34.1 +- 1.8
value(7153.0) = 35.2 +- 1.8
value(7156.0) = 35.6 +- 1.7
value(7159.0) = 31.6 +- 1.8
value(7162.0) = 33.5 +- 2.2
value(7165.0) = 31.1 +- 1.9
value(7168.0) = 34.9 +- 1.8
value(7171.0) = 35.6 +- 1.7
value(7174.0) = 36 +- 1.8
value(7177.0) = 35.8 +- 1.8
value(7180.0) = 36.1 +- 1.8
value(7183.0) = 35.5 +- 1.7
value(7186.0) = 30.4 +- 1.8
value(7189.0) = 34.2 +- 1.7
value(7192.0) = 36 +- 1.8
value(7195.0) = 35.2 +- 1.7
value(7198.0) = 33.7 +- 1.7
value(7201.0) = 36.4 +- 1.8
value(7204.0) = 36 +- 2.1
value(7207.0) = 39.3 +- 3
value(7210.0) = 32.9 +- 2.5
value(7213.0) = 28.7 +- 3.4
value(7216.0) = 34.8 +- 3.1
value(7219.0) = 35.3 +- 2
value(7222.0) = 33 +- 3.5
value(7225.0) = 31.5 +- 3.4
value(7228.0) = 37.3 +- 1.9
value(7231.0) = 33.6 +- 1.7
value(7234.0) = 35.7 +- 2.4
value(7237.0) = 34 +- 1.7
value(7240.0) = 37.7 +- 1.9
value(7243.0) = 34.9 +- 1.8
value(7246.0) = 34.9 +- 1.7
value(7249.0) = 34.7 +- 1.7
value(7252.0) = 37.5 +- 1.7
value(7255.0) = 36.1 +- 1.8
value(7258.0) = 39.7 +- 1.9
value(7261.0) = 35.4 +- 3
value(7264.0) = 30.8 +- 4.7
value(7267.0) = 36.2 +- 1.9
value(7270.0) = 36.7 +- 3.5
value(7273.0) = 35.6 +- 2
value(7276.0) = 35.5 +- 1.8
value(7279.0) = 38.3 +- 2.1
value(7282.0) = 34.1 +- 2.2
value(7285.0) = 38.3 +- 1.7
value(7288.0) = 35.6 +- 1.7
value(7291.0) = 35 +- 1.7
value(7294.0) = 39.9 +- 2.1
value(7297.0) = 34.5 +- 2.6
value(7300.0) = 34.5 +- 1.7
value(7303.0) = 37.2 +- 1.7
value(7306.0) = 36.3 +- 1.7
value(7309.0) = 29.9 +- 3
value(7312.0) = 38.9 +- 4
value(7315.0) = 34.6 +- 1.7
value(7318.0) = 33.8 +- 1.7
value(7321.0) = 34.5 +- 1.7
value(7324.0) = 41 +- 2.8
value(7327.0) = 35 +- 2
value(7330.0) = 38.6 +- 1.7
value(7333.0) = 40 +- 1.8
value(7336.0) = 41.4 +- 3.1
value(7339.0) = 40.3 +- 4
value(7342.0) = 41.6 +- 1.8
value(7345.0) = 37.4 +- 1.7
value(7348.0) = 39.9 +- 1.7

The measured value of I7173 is 0.04 mag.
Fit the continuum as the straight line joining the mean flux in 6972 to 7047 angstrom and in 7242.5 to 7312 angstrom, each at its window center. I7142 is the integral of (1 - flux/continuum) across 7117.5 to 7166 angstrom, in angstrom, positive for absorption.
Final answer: 3.82 angstrom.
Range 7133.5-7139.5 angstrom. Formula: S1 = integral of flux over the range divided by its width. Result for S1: 32.8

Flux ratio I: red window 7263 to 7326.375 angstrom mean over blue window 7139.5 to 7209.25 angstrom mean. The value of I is 1.0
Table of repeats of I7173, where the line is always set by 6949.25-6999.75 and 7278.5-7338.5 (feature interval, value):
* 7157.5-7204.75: 0.08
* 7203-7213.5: 0.07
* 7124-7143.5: 0.10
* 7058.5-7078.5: 0.05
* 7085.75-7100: 0.04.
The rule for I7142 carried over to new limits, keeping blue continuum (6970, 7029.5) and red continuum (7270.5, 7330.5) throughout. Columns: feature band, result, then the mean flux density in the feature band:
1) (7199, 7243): 2.11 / 34.7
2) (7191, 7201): 0.41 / 35.1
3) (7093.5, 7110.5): 0.79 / 35.4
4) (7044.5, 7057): -0.33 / 38.4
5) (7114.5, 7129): 0.92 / 34.7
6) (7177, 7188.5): 0.76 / 34.3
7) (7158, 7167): 1.11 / 32.2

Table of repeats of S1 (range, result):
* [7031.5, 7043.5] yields 38.3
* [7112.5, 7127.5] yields 34.9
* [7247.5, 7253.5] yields 36.1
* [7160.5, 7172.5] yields 33.8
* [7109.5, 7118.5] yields 34.5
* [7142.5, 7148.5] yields 33.6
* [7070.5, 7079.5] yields 35.9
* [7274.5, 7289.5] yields 36.4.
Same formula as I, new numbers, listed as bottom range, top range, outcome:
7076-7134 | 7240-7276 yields 1.01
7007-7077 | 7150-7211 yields 0.93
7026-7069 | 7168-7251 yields 0.92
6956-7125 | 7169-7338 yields 0.96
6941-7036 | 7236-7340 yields 0.96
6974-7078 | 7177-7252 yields 0.92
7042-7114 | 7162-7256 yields 0.96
